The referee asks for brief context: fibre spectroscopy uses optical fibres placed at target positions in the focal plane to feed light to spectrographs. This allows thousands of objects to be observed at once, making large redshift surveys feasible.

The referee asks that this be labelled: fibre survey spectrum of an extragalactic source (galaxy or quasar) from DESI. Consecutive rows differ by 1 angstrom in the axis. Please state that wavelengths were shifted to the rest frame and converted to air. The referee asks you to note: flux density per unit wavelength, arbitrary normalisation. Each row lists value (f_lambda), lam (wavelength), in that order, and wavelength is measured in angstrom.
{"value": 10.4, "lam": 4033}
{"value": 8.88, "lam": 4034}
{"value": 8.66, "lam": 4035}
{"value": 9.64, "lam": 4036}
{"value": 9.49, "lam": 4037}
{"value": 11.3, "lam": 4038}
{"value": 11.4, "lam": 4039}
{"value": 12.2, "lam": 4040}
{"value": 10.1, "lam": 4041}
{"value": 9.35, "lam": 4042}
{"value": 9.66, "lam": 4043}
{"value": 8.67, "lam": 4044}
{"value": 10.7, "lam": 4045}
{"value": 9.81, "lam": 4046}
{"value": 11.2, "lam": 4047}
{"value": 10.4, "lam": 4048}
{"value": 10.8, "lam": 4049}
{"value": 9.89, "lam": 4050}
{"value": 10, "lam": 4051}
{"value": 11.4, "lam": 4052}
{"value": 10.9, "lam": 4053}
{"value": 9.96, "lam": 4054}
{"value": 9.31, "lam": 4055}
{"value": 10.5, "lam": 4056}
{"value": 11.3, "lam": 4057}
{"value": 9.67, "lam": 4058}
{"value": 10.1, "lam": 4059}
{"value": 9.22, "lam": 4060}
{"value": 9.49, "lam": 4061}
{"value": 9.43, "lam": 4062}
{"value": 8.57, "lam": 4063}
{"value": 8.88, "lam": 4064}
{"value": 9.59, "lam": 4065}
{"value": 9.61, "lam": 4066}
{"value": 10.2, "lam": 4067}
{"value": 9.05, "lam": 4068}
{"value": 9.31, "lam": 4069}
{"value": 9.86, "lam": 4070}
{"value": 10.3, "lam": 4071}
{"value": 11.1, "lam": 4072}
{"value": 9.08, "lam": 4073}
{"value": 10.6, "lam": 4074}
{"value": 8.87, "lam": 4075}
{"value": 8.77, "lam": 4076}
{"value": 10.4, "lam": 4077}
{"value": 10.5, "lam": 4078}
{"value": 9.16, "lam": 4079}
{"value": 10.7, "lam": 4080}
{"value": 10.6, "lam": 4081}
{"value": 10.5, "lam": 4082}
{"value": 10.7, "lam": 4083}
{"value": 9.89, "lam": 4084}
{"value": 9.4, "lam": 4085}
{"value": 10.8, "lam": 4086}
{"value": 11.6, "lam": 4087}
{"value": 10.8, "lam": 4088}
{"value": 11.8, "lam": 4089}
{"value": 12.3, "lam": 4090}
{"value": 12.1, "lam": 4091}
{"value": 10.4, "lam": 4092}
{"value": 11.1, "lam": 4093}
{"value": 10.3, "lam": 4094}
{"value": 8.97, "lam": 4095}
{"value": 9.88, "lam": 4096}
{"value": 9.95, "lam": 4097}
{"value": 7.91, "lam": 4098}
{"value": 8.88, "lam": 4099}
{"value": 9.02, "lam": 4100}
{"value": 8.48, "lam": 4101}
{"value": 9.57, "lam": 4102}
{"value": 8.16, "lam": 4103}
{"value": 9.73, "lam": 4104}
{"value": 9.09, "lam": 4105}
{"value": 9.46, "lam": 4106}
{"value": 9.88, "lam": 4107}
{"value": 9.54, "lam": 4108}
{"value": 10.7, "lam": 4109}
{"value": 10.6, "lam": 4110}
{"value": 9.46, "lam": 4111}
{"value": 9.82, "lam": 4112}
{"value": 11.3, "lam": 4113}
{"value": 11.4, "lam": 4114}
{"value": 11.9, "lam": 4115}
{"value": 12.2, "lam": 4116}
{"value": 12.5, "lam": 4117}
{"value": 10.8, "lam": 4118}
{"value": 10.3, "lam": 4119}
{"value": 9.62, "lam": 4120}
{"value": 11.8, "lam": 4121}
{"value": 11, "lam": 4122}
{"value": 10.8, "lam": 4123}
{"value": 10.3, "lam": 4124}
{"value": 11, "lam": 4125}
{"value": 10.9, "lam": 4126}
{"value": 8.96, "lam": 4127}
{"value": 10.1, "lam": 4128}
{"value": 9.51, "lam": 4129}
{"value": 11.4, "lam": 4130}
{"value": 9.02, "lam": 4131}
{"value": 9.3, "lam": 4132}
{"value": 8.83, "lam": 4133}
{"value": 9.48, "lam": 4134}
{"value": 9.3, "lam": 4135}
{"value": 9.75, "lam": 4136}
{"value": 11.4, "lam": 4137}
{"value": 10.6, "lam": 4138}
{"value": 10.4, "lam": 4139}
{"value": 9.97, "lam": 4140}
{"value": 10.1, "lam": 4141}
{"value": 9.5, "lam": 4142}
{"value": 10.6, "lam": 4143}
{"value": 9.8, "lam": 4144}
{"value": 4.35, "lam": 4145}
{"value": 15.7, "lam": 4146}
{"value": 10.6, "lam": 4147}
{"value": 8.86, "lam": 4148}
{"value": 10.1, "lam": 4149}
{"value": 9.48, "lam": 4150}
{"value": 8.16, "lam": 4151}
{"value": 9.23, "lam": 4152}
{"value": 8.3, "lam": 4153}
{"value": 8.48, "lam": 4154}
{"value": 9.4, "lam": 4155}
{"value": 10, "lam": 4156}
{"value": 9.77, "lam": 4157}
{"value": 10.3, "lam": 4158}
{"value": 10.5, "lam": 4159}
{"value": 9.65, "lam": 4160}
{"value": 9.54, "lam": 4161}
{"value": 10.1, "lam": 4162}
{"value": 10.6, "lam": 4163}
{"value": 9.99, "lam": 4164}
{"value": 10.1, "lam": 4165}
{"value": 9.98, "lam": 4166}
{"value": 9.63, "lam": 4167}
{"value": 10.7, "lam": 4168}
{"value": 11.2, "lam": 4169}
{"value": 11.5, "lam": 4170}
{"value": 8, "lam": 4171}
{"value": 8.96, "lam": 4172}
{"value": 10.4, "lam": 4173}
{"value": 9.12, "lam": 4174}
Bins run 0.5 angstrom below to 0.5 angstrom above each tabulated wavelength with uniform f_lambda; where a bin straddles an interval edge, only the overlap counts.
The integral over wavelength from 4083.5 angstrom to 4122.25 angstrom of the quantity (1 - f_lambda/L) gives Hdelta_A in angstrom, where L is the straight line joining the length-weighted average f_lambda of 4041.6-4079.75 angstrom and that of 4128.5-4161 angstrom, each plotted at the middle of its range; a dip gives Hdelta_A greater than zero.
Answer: -2.0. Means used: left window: 9.89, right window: 9.74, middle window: 10.3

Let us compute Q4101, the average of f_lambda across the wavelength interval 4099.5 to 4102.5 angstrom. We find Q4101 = 9.02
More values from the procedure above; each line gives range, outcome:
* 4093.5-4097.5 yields 9.78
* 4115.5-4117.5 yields 12.3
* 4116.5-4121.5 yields 11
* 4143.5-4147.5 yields 10.1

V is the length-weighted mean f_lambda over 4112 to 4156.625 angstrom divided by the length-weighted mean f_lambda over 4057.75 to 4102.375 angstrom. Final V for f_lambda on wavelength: 1.02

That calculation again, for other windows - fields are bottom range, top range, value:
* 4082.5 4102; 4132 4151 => 0.97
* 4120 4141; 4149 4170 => 0.96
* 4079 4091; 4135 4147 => 0.94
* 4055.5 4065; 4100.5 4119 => 1.06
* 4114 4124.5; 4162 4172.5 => 0.90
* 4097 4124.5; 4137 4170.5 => 0.98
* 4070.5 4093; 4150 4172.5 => 0.93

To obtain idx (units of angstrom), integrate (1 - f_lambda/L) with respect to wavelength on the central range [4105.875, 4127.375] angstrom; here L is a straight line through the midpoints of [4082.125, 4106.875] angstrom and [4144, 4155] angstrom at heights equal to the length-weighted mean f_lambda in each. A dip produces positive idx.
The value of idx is -2.1 angstrom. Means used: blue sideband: 10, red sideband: 9.35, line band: 10.7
